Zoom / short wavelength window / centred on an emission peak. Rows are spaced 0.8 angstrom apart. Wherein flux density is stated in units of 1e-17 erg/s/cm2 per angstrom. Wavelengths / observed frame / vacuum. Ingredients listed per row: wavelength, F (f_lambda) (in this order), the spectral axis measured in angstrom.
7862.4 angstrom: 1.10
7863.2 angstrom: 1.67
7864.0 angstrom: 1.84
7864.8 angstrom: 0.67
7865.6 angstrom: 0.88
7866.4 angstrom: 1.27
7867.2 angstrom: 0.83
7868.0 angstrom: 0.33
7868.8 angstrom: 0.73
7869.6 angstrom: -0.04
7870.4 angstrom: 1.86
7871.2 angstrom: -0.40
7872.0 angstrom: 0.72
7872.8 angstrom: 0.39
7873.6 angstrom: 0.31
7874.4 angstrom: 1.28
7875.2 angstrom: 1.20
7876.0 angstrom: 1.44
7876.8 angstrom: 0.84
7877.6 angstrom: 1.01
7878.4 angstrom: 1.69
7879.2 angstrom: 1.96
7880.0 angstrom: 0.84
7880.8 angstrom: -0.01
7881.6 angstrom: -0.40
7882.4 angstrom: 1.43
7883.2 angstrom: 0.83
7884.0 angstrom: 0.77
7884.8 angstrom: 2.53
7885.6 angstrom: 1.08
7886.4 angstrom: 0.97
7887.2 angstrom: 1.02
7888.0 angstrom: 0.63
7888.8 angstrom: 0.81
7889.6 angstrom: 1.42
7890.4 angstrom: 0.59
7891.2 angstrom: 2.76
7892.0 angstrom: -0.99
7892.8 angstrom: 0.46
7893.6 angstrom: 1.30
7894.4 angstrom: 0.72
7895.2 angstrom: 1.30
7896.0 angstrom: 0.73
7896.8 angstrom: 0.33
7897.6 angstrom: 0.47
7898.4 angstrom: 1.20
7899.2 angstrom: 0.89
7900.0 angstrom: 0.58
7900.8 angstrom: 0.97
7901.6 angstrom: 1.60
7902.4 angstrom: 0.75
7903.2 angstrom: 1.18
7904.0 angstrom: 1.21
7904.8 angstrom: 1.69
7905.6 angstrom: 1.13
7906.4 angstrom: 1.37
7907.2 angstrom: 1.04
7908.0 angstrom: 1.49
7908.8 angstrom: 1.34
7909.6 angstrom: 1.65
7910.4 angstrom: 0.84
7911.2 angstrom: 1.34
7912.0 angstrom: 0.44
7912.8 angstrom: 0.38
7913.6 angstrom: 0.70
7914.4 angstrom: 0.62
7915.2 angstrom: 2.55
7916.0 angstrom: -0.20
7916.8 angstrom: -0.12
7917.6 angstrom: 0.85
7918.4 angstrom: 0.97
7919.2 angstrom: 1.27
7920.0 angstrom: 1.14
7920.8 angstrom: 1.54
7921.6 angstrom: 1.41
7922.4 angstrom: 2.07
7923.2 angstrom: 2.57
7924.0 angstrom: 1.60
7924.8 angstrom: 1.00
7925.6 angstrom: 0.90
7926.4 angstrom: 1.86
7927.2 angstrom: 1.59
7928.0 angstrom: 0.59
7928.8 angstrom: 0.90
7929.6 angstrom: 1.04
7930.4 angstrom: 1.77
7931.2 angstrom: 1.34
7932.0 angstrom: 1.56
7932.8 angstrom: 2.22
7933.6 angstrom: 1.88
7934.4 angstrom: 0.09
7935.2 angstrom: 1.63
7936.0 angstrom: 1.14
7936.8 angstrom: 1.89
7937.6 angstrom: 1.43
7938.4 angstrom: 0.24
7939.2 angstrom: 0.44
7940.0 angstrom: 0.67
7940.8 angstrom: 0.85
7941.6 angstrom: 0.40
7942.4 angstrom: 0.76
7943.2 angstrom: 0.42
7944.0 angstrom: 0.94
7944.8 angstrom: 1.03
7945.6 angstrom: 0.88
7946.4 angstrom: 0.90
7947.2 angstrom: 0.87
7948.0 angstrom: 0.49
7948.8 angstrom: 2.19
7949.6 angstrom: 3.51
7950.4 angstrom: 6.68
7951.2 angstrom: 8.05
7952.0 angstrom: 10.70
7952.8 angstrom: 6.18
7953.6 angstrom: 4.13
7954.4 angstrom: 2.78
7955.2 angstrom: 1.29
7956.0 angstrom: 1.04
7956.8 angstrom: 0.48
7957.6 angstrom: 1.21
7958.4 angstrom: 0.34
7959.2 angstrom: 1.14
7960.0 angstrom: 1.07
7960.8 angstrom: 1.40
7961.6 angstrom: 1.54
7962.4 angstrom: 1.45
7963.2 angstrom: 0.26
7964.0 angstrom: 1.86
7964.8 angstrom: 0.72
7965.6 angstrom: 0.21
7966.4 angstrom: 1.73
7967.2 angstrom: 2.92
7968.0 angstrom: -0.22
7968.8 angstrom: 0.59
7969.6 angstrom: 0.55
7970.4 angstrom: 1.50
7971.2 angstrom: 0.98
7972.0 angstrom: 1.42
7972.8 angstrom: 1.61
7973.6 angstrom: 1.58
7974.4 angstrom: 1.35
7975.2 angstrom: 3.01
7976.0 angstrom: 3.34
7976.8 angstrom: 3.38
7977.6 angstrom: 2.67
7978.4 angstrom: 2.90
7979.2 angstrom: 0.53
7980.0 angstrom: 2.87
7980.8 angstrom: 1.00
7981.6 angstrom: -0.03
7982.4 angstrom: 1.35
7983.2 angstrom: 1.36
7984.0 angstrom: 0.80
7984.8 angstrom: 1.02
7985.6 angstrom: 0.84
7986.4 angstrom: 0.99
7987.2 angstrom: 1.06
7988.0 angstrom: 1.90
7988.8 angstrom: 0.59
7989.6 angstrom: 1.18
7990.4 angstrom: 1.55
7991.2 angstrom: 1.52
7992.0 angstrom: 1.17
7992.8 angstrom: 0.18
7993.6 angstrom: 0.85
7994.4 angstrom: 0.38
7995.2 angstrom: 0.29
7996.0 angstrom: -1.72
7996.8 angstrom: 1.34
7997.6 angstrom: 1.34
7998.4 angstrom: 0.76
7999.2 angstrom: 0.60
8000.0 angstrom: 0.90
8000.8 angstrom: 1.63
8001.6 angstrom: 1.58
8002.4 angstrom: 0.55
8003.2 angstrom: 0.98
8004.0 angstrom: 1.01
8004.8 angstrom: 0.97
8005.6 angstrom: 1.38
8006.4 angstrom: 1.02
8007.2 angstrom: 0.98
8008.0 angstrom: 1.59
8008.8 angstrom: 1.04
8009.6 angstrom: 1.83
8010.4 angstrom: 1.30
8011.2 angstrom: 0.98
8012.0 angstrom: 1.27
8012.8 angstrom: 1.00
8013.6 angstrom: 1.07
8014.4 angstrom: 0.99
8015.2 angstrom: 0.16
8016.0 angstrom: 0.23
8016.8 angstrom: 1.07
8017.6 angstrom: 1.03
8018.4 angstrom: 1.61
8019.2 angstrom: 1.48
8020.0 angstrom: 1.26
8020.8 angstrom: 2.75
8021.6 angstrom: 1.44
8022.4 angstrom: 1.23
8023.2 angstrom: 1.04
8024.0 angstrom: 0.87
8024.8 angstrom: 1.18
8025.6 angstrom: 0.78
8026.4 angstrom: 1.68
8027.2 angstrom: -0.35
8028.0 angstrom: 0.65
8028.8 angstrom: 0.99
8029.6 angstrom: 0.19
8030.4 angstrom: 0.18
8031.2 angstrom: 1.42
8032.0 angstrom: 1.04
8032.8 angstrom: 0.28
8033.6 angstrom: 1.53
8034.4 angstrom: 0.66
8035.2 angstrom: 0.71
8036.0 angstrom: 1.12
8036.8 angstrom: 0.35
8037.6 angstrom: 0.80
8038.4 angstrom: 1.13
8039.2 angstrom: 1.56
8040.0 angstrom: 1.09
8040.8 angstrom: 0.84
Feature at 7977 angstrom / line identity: [N II]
